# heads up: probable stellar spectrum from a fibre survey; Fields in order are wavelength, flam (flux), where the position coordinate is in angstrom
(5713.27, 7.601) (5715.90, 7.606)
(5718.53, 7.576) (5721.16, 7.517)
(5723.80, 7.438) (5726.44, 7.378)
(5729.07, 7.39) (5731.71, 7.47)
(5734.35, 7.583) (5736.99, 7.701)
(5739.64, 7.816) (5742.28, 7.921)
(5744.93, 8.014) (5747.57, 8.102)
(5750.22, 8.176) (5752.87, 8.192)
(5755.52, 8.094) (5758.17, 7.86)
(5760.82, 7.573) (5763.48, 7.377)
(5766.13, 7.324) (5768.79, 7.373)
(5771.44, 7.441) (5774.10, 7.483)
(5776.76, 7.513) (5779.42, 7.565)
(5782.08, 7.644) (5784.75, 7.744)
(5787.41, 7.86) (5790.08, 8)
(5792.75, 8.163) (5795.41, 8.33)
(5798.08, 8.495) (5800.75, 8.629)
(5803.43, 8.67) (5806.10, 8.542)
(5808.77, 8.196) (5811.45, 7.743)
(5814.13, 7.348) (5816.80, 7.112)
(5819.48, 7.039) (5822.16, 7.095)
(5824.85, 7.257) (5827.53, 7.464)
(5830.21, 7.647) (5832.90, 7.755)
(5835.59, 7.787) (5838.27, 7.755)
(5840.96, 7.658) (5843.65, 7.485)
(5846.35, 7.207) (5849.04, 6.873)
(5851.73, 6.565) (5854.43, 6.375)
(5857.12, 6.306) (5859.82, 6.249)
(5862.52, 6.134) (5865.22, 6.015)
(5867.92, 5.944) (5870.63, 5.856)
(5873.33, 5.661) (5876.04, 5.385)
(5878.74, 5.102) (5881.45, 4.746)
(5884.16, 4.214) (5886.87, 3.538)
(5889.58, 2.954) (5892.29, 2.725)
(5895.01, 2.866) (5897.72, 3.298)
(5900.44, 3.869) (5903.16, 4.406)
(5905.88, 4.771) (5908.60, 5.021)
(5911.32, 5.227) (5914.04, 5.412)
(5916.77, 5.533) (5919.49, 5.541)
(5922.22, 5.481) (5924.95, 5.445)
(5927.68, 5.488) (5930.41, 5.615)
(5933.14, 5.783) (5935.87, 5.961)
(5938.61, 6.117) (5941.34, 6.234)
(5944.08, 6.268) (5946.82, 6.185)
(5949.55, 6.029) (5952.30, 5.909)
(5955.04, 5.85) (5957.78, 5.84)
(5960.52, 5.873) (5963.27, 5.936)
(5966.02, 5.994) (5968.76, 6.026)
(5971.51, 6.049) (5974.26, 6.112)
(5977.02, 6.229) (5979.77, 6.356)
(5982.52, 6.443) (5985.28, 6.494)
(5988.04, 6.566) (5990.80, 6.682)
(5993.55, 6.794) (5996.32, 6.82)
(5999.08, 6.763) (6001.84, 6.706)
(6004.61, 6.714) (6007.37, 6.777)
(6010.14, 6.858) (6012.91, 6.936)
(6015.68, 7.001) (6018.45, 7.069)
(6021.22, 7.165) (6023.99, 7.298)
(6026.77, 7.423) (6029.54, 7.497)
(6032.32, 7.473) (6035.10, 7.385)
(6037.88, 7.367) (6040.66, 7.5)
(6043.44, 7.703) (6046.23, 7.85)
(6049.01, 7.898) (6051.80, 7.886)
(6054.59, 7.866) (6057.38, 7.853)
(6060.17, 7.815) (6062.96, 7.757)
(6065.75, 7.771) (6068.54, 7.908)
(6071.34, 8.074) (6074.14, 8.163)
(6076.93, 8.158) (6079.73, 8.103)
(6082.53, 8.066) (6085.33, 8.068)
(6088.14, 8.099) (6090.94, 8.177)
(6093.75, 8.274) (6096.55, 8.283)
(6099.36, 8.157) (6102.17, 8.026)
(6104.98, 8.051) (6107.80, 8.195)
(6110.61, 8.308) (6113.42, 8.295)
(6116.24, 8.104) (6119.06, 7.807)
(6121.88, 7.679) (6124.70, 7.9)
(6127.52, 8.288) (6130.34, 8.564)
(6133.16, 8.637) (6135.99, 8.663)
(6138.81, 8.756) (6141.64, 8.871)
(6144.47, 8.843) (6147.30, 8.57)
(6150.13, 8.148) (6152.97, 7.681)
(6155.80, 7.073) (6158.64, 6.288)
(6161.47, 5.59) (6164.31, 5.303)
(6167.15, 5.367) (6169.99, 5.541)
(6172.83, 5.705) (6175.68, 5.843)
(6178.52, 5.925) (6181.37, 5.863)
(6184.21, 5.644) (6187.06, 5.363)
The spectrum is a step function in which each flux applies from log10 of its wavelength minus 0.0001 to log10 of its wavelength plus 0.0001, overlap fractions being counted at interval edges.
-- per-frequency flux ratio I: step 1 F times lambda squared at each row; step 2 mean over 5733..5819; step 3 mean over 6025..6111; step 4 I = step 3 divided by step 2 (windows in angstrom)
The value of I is 1.11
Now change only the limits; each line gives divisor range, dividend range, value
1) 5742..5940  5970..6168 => 1.24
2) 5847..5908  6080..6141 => 1.77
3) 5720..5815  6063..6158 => 1.17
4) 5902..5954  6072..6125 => 1.53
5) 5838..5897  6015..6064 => 1.44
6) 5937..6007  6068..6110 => 1.34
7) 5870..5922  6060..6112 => 1.90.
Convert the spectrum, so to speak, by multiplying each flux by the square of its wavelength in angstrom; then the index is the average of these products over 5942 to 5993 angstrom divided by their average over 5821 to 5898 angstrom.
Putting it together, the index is 1.1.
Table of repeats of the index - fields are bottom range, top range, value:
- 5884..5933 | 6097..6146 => 1.95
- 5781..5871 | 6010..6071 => 1.10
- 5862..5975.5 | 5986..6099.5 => 1.48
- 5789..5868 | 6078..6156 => 1.22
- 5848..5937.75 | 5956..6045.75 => 1.36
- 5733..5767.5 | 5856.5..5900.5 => 0.63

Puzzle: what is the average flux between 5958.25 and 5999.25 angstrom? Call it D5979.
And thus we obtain 6.32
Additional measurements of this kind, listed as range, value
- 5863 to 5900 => 4.51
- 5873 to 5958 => 5.06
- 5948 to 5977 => 5.98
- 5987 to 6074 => 7.34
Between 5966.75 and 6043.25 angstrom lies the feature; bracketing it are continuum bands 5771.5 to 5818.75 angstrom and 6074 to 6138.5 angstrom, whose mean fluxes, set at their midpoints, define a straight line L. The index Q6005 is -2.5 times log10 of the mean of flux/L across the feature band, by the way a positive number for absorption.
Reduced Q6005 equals 0.18 mag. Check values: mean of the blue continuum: 7.92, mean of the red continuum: 8.19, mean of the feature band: 6.84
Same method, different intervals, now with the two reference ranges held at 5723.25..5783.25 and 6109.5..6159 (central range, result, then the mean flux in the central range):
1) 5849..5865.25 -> 0.225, 6.35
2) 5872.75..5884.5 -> 0.478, 5.05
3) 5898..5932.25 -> 0.473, 5.1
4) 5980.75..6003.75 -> 0.199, 6.65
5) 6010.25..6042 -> 0.109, 7.27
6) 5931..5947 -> 0.290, 6.06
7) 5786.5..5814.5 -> -0.065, 8.21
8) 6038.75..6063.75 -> 0.039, 7.78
